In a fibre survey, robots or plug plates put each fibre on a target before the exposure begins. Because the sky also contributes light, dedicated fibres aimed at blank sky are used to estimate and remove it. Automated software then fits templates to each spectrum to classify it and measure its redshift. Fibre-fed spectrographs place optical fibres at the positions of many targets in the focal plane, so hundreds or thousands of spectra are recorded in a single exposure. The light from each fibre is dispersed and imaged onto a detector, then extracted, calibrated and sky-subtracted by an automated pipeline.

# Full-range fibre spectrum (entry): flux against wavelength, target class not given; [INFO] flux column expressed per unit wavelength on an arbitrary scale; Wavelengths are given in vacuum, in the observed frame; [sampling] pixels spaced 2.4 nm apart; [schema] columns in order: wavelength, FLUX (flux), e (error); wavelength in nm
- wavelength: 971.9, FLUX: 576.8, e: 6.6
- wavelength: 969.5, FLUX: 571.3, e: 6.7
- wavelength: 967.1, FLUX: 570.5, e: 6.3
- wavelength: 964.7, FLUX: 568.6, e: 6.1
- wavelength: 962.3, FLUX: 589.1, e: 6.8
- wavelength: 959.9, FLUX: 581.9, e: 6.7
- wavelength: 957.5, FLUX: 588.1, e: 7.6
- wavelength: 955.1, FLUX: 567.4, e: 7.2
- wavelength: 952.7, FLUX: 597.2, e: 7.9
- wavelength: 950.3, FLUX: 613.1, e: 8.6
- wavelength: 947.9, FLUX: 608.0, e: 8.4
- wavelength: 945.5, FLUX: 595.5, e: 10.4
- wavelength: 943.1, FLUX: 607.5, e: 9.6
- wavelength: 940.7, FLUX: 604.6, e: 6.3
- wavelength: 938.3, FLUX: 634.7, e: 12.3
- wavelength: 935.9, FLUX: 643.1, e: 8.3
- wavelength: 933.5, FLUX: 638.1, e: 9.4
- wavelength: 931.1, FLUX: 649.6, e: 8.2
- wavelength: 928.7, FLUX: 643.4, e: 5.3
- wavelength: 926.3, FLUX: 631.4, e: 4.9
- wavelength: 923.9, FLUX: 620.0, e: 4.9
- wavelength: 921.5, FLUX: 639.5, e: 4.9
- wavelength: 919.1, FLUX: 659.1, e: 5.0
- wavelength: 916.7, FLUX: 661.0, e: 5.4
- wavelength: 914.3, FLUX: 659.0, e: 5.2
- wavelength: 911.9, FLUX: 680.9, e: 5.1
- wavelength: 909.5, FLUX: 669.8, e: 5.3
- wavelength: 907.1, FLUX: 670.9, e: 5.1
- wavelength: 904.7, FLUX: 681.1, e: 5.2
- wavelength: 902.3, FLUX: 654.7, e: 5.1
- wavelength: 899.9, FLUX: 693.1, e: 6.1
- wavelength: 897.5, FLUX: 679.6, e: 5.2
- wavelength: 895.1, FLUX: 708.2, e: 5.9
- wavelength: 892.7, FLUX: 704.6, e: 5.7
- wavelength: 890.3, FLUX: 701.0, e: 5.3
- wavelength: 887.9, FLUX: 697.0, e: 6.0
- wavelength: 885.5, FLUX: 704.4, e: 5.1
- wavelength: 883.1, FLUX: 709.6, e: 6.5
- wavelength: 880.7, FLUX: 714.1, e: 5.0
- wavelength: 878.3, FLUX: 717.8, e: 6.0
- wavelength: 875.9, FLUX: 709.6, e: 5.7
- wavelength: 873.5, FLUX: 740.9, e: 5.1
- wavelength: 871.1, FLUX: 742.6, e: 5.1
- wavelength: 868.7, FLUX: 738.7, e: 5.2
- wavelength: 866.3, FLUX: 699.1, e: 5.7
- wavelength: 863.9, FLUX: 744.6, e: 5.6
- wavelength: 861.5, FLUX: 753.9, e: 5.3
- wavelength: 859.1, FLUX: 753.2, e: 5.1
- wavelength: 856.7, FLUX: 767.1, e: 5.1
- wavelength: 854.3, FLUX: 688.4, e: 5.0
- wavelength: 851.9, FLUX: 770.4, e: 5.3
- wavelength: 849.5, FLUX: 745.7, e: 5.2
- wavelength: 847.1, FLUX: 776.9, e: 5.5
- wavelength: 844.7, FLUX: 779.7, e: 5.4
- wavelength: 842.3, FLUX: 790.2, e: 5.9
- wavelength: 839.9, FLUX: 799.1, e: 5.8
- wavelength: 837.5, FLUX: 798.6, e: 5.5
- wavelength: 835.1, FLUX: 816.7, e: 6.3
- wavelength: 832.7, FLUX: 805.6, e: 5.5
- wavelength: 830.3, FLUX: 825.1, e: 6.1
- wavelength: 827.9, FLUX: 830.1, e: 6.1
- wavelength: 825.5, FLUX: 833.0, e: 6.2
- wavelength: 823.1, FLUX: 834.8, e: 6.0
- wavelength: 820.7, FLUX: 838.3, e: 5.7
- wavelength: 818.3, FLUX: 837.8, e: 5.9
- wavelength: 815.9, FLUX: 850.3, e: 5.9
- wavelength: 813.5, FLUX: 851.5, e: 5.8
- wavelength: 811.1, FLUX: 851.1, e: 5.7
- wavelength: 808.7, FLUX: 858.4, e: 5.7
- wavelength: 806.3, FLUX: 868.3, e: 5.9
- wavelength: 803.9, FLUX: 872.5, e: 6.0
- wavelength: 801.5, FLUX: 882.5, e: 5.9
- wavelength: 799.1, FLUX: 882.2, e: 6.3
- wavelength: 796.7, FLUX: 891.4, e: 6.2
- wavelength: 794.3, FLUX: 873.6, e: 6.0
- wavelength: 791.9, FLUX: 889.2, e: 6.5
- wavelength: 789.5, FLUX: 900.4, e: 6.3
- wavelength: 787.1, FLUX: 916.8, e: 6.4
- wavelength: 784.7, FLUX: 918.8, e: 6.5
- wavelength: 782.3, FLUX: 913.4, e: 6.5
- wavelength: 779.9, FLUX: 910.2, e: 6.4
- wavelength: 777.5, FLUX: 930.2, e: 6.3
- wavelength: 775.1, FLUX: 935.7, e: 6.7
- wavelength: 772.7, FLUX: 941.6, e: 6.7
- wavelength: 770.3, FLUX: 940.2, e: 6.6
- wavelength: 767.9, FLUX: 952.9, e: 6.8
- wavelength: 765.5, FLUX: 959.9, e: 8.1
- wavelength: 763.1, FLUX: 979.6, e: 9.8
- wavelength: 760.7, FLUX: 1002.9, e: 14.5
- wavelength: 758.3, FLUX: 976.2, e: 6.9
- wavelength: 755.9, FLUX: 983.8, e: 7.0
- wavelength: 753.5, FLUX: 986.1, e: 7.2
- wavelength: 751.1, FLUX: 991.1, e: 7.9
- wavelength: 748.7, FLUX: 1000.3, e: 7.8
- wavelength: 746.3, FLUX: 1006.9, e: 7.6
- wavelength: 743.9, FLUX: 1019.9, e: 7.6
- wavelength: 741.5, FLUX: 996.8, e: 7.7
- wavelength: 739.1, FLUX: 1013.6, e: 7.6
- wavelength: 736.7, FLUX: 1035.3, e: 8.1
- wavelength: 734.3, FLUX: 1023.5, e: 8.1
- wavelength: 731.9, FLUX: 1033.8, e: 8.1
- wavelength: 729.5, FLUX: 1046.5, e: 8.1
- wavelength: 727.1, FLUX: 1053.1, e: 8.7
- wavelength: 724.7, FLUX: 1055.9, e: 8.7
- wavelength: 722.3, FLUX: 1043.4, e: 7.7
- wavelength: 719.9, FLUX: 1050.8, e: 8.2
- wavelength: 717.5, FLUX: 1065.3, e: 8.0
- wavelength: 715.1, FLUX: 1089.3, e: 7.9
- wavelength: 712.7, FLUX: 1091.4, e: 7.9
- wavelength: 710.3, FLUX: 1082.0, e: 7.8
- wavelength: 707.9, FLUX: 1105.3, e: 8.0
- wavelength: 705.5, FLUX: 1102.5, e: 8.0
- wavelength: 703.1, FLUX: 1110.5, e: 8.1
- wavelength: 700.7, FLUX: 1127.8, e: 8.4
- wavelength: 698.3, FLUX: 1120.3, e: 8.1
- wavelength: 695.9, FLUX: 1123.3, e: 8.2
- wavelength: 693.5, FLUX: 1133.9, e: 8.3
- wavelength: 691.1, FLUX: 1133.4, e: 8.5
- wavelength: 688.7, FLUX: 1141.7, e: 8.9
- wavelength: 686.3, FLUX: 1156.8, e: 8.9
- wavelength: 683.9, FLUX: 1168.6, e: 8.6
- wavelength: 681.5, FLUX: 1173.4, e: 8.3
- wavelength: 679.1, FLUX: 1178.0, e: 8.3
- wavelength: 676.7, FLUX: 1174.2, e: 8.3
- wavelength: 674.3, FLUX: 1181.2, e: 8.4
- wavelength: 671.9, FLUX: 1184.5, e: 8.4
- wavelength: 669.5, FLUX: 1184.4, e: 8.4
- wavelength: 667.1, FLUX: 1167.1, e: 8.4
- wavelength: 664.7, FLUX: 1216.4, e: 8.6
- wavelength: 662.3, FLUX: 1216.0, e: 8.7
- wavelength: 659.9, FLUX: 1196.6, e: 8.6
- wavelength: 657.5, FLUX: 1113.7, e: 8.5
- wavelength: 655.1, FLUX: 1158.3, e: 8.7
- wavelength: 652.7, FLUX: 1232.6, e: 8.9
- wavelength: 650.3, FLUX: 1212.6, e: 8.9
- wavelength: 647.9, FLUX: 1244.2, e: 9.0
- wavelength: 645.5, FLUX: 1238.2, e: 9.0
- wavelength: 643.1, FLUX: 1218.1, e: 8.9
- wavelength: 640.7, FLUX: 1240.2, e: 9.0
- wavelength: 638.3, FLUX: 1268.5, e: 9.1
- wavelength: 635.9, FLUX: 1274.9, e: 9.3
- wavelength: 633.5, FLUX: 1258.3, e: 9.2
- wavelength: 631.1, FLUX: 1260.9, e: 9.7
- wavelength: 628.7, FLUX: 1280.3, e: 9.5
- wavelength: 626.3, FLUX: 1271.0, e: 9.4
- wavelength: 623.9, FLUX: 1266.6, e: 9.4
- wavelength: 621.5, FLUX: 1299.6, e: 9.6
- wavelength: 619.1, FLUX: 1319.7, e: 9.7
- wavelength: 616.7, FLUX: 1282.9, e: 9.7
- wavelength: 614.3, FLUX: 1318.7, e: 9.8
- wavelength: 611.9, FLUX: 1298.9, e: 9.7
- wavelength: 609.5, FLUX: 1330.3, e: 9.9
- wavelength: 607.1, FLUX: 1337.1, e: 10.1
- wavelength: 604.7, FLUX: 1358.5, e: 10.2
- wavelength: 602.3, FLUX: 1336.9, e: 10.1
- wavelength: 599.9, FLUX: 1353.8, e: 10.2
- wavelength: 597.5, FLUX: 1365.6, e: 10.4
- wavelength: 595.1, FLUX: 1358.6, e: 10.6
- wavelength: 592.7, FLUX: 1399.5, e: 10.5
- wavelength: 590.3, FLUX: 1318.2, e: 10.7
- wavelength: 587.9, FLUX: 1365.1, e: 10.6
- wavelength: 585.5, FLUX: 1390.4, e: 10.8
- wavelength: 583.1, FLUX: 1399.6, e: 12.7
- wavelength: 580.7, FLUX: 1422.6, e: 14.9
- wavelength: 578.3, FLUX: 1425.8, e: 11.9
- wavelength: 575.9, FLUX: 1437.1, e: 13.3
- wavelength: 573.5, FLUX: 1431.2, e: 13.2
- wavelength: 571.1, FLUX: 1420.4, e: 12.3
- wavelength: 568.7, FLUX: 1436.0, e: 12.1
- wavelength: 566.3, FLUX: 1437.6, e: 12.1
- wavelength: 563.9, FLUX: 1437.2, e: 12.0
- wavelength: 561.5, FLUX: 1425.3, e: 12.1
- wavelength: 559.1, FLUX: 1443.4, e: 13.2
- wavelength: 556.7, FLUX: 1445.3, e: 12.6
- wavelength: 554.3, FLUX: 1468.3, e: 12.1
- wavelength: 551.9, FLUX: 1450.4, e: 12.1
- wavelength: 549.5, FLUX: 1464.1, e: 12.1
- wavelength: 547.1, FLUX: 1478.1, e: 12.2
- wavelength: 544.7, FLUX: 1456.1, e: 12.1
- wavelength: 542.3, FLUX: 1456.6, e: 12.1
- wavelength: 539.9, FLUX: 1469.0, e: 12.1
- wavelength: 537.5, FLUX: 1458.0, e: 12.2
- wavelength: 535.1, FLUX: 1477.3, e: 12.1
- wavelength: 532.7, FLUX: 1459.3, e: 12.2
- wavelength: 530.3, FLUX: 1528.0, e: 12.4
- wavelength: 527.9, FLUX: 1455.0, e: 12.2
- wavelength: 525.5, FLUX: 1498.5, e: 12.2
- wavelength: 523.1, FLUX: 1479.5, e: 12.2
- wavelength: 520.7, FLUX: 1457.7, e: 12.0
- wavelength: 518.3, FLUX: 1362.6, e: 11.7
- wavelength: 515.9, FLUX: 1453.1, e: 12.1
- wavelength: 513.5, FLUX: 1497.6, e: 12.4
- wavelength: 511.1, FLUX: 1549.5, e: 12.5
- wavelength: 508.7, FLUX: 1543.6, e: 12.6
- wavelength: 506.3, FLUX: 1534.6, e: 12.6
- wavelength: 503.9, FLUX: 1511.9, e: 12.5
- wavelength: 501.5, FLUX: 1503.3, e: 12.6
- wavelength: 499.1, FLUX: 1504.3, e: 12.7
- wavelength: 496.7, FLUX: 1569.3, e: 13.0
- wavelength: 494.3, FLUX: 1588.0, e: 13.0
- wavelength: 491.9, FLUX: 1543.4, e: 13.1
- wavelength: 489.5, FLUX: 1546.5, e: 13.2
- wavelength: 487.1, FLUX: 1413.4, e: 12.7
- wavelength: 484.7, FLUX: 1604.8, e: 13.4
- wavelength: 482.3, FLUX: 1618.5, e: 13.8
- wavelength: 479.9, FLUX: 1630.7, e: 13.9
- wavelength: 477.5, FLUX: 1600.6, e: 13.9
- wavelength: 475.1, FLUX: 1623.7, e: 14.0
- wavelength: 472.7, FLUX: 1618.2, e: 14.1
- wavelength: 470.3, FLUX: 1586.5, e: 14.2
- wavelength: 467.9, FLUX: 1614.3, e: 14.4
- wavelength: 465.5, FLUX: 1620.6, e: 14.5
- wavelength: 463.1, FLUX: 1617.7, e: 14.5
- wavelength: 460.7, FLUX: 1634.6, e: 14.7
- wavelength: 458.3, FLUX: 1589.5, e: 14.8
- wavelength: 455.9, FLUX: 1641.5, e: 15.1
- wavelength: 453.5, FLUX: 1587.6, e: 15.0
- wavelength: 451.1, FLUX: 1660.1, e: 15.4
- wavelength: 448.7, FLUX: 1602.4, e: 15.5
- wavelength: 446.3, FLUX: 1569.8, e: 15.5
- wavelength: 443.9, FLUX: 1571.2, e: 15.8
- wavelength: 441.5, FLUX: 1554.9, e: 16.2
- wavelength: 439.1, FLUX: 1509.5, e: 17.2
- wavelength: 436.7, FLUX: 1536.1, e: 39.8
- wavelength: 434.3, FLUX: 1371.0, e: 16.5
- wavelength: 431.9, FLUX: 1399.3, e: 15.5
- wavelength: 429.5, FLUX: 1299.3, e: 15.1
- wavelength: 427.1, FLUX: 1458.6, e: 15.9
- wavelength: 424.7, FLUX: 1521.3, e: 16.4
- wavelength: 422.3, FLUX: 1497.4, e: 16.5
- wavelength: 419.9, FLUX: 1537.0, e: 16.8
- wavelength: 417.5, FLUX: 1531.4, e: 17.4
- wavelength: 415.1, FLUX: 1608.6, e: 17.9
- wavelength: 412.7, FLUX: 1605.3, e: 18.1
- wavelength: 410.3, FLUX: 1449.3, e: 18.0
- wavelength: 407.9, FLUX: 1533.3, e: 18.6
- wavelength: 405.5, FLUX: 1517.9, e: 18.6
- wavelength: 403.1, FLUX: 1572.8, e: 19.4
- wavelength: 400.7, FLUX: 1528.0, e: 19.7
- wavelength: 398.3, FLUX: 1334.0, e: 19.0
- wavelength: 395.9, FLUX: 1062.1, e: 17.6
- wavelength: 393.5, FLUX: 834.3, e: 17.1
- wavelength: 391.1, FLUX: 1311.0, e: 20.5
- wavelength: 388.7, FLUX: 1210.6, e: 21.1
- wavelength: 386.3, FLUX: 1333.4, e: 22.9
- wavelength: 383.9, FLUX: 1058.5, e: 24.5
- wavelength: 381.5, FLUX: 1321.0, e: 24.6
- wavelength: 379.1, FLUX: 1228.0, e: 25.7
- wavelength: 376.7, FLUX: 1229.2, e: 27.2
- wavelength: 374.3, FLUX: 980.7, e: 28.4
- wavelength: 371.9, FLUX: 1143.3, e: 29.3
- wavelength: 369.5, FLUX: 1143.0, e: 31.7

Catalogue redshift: 0.000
